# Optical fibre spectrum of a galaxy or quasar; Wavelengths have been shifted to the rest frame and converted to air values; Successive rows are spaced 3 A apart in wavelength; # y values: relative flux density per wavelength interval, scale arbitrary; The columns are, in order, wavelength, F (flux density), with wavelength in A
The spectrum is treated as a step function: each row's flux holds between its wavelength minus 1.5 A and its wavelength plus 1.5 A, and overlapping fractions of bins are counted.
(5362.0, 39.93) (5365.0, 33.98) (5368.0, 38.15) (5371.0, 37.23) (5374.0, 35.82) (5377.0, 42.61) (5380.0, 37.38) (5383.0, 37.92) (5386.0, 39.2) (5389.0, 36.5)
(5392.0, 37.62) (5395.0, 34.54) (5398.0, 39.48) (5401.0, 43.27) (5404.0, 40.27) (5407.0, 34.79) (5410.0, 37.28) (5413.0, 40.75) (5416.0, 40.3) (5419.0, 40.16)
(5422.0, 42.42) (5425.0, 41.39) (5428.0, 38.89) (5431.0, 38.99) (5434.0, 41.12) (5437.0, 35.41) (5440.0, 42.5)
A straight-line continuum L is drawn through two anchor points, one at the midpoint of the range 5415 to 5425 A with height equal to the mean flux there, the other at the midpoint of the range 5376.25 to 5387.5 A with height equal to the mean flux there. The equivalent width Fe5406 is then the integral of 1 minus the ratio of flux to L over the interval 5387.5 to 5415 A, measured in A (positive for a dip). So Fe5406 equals 1.2 A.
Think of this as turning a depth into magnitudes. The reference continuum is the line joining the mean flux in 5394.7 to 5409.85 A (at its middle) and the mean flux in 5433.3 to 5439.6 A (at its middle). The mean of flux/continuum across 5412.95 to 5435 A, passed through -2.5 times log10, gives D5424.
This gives -0.05 mag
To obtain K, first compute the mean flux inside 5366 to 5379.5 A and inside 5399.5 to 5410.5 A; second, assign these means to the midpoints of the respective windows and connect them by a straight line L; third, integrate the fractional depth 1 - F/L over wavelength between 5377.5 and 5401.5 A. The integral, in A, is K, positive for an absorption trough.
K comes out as 0.3 A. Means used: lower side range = 38.2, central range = 38.2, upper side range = 39.1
